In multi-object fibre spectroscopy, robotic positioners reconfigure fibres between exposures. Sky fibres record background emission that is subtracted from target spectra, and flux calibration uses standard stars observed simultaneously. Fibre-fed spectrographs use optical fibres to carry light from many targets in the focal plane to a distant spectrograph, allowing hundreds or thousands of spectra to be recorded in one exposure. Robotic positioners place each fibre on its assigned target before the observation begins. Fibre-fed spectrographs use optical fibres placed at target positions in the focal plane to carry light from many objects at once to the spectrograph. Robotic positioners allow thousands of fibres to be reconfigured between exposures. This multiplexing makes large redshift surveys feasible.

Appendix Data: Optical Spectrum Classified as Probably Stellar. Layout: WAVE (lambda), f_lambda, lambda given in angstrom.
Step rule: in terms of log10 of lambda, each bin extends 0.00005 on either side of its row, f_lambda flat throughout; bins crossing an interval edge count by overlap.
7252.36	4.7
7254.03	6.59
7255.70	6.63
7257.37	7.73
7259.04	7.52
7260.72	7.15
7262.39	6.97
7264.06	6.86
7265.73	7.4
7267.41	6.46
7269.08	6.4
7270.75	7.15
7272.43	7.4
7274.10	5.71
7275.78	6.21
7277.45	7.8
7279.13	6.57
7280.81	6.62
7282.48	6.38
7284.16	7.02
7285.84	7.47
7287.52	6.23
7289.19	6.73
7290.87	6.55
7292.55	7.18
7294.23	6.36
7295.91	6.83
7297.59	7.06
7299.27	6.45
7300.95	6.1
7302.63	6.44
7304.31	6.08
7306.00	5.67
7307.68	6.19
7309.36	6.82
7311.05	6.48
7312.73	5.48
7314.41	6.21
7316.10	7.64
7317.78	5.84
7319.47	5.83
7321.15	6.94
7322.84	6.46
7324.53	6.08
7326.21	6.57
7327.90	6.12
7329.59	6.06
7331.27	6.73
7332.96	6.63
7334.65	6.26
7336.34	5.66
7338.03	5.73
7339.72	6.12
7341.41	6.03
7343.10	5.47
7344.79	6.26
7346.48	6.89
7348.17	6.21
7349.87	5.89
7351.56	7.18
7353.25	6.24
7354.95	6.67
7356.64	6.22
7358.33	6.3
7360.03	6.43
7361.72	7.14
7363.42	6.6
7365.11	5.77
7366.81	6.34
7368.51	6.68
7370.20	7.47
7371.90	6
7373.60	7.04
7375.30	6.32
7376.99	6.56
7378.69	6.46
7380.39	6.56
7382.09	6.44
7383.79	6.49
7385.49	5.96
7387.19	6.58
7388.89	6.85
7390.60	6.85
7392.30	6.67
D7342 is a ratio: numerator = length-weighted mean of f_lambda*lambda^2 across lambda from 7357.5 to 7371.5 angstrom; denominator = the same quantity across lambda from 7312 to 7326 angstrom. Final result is 1.1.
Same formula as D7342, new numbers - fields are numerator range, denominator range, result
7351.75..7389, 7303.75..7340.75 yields 1.05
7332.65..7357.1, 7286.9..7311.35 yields 0.97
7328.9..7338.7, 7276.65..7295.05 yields 0.92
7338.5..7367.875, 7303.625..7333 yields 1.01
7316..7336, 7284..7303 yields 0.96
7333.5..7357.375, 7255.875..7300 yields 0.92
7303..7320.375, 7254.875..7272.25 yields 0.90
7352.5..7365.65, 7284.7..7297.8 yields 0.97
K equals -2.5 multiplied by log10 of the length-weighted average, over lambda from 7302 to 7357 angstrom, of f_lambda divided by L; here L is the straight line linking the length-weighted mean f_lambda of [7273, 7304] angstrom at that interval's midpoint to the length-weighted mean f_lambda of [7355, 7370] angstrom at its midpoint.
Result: 0.05 mag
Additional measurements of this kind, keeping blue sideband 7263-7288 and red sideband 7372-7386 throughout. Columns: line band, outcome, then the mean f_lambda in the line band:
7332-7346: 0.09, 6.05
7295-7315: 0.06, 6.32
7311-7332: 0.05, 6.34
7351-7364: -0.01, 6.58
